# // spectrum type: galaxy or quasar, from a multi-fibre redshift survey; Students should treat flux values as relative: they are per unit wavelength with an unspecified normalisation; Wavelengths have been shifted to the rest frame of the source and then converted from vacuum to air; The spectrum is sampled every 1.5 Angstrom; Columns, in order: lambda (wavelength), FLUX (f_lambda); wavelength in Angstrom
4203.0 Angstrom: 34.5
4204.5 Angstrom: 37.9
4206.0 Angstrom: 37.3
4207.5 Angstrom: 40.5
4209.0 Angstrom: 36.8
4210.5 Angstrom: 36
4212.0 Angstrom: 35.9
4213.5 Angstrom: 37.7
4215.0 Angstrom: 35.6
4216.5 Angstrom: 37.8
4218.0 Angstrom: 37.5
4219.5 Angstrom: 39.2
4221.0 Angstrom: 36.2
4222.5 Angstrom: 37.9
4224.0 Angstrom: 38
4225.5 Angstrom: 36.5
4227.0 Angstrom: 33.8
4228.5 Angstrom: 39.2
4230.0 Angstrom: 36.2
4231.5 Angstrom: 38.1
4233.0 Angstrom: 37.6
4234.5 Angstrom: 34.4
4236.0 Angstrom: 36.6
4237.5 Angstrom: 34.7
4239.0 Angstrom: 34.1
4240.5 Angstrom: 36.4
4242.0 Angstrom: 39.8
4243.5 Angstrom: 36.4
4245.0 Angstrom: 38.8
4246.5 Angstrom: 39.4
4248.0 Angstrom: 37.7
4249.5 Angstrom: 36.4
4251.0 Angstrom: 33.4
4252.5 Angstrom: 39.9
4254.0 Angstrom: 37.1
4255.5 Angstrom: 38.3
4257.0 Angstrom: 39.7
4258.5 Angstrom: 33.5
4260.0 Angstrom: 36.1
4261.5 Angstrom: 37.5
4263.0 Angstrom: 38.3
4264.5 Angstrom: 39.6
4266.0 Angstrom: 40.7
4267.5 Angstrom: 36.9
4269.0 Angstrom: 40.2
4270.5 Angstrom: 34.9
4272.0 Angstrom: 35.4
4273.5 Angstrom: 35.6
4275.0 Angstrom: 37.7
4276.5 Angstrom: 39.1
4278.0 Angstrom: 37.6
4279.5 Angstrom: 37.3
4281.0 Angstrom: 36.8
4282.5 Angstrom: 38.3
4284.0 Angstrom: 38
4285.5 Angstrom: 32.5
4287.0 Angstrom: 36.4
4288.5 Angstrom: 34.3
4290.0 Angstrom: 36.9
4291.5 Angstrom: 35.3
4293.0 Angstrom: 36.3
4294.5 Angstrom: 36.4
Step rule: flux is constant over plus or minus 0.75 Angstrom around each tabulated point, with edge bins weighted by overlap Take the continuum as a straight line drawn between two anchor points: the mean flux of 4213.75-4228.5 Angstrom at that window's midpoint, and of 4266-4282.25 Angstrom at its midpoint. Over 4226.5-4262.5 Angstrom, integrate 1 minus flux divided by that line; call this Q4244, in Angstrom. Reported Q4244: 0.3 Angstrom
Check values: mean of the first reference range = 37.1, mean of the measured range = 36.9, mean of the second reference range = 37.3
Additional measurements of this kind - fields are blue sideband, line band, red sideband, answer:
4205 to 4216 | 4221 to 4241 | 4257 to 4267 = 0.5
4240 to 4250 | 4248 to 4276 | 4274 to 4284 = 0.4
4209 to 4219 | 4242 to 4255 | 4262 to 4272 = 0.1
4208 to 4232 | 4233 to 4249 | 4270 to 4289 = 0.0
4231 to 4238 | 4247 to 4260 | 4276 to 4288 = -0.2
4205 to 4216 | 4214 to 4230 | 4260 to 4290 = 0.0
